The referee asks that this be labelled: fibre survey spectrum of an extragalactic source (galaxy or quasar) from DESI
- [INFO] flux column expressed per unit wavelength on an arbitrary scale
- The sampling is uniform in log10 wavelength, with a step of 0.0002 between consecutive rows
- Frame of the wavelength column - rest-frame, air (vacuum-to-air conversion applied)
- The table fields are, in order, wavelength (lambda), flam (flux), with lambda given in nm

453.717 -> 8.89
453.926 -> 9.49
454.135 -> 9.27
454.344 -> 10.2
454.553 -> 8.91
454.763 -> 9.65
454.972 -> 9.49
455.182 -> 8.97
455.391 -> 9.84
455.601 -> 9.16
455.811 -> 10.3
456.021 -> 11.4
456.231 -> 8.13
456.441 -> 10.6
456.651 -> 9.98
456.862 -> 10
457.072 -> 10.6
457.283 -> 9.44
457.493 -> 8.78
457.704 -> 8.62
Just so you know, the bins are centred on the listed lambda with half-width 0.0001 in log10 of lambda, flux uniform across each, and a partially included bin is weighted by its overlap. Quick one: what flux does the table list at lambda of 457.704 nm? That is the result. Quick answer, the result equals 8.62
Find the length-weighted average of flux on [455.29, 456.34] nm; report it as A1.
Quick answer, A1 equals 9.77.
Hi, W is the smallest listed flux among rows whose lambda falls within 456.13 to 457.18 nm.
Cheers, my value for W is 8.13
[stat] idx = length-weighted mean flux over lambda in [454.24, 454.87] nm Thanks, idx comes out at 9.59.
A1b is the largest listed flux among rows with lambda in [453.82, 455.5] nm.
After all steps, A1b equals 10.2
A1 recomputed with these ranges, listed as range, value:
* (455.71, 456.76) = 10.1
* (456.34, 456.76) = 10.3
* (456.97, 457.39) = 10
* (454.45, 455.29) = 9.26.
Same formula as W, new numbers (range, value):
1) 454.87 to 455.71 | 8.97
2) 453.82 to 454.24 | 9.27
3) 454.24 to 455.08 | 8.91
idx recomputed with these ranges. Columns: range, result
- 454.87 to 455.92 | 9.56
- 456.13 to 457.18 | 9.87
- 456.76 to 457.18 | 10.3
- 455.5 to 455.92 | 9.75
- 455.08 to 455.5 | 9.42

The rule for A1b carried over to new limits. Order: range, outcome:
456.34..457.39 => 10.6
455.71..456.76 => 11.4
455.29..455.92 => 10.3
